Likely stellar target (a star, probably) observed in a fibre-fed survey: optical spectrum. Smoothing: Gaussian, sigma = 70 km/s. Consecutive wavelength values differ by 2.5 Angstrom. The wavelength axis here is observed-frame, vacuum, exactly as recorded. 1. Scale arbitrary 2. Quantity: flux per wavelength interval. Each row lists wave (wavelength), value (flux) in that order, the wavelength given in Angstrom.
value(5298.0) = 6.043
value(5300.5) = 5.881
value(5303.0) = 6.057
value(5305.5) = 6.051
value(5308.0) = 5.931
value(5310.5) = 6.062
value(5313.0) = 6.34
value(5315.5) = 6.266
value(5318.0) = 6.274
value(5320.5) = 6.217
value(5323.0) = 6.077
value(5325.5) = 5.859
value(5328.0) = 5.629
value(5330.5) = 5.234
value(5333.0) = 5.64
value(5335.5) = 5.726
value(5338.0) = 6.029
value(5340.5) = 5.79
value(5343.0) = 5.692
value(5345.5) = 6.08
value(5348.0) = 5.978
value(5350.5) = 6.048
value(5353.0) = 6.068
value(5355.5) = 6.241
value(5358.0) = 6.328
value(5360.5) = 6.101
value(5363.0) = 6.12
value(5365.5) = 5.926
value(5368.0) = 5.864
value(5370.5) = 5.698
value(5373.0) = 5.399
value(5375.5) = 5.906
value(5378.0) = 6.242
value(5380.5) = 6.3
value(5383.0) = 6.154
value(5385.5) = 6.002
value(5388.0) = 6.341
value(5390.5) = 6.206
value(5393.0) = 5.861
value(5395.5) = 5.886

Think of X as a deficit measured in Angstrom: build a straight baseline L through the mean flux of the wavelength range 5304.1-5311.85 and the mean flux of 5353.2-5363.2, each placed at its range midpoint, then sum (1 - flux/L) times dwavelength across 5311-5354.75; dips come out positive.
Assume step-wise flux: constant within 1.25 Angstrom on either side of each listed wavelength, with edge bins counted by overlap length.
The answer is 1.15 Angstrom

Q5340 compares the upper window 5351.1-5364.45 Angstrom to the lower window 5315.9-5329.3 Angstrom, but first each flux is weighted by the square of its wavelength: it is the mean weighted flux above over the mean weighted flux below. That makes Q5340 1.0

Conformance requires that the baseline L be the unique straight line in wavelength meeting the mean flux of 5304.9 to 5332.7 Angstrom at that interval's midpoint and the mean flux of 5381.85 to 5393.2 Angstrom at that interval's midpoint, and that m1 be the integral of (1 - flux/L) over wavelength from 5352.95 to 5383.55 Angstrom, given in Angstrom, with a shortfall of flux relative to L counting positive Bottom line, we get 0.35 Angstrom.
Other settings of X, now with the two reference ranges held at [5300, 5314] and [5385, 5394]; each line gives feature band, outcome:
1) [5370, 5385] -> 0.4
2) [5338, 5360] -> 0.2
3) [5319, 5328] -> 0.1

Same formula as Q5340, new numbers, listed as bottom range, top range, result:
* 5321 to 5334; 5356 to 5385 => 1.07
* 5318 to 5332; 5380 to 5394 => 1.08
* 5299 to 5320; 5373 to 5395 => 1.02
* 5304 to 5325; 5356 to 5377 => 0.99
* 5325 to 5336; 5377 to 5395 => 1.12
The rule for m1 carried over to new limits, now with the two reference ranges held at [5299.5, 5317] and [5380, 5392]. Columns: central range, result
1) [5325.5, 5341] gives 1.11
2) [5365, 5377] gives 0.80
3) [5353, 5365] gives -0.03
